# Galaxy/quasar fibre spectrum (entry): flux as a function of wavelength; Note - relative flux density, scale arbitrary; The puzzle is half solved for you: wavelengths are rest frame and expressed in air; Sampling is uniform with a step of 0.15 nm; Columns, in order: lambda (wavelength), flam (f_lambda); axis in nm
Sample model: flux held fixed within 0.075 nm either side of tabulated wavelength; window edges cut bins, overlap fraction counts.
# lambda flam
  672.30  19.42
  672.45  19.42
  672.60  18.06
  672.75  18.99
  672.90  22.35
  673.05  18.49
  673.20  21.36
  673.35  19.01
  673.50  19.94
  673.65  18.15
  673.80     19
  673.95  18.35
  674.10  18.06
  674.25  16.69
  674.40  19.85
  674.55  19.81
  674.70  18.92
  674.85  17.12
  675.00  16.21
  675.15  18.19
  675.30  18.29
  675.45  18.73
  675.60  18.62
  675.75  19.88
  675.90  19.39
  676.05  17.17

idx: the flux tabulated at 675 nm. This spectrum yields 16.21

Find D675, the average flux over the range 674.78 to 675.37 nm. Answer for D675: 17.4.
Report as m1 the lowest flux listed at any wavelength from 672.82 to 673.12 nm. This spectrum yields 18.49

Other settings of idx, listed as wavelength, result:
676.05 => 17.17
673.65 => 18.15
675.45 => 18.73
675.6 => 18.62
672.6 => 18.06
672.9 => 22.35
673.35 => 19.01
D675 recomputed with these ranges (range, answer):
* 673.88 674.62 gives 18.5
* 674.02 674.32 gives 17.4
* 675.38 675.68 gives 18.7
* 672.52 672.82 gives 18.5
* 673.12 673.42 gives 20.2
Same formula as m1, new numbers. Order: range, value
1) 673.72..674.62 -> 16.69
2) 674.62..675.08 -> 16.21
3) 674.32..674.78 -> 18.92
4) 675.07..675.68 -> 18.19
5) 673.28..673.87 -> 18.15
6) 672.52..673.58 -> 18.06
